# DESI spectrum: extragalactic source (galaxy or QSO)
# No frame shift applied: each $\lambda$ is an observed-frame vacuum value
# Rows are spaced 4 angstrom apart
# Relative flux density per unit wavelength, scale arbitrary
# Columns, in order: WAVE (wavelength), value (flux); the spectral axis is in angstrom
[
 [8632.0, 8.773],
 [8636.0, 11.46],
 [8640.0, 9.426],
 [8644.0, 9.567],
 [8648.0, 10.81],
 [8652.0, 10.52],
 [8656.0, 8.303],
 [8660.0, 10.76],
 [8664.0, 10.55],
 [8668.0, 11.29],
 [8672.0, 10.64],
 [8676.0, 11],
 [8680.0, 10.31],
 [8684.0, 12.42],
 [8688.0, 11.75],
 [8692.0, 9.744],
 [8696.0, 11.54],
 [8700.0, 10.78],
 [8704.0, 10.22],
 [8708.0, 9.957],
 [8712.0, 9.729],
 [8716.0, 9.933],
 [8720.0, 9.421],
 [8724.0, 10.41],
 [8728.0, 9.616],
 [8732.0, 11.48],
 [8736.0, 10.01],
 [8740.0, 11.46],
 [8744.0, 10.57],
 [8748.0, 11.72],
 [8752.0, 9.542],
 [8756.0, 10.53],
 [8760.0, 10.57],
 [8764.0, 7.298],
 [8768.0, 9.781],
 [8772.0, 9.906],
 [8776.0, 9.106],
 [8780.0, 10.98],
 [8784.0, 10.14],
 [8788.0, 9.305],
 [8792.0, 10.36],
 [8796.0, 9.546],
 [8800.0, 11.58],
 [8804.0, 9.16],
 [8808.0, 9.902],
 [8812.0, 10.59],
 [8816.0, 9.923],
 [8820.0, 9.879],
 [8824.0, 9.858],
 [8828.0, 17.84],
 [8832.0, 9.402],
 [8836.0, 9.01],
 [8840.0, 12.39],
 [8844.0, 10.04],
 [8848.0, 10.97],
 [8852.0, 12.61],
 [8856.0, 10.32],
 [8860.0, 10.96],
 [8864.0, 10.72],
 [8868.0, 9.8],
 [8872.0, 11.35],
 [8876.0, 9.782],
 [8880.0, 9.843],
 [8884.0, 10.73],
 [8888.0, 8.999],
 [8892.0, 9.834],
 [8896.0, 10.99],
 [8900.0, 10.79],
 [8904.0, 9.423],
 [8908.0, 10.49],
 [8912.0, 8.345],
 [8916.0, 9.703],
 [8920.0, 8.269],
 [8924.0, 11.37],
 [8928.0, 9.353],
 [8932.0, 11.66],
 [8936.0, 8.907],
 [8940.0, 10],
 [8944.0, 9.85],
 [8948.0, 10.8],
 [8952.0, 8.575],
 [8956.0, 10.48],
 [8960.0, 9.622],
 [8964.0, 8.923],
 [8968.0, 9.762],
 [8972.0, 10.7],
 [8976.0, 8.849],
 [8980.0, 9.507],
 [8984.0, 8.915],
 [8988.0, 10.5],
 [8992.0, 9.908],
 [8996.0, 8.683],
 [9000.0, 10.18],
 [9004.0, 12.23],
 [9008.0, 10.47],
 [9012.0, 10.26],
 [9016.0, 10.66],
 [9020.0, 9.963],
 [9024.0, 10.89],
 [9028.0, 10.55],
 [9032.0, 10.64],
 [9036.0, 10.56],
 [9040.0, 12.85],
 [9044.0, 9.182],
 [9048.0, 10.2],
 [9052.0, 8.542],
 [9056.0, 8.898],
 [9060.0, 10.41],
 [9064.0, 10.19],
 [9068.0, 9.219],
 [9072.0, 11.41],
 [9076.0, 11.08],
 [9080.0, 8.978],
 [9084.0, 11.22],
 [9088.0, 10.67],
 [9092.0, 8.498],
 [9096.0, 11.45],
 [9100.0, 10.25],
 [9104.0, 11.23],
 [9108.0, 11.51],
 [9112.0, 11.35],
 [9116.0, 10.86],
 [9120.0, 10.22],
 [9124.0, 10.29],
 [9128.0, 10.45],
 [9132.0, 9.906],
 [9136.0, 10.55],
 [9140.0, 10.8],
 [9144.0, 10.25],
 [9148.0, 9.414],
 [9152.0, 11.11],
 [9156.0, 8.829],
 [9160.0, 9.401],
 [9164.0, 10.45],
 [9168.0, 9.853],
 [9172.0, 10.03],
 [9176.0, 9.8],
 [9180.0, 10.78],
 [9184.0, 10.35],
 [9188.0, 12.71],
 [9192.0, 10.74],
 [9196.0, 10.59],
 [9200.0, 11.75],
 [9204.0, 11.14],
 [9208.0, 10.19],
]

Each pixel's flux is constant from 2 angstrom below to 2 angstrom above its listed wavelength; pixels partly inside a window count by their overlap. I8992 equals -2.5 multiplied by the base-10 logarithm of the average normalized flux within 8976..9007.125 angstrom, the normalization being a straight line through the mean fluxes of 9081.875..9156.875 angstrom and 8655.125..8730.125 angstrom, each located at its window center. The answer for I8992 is 0.06 mag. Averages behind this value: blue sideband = 10.5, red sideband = 10.5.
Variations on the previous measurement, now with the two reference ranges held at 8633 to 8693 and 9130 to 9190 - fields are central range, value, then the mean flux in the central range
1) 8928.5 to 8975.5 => 0.06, 9.88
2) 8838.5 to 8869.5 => -0.05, 11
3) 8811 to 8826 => 0.05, 10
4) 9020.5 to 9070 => 0.02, 10.2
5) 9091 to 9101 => 0.01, 10.2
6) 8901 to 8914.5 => 0.10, 9.53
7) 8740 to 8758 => -0.02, 10.7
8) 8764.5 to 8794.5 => 0.07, 9.8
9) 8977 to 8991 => 0.08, 9.6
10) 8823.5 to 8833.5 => -0.23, 12.9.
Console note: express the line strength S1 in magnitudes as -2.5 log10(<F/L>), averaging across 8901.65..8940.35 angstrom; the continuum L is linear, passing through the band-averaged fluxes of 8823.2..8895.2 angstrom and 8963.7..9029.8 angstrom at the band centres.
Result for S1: 0.08 mag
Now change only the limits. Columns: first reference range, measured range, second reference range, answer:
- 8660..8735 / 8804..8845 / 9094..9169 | -0.03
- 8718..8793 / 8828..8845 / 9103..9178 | -0.10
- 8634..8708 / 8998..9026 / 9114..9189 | -0.03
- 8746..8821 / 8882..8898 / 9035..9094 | -0.01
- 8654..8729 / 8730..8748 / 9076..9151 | -0.05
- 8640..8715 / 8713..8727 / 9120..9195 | 0.06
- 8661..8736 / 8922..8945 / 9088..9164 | 0.03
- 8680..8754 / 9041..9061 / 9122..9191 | 0.09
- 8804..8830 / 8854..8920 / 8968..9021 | 0.07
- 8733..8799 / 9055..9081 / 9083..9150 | 0.04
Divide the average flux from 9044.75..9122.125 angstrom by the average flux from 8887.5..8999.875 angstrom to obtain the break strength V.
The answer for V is 1.05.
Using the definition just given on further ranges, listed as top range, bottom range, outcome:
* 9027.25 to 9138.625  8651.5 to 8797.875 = 1.01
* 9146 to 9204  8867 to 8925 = 1.05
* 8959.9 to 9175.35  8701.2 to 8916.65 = 0.99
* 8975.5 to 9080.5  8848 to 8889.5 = 0.96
